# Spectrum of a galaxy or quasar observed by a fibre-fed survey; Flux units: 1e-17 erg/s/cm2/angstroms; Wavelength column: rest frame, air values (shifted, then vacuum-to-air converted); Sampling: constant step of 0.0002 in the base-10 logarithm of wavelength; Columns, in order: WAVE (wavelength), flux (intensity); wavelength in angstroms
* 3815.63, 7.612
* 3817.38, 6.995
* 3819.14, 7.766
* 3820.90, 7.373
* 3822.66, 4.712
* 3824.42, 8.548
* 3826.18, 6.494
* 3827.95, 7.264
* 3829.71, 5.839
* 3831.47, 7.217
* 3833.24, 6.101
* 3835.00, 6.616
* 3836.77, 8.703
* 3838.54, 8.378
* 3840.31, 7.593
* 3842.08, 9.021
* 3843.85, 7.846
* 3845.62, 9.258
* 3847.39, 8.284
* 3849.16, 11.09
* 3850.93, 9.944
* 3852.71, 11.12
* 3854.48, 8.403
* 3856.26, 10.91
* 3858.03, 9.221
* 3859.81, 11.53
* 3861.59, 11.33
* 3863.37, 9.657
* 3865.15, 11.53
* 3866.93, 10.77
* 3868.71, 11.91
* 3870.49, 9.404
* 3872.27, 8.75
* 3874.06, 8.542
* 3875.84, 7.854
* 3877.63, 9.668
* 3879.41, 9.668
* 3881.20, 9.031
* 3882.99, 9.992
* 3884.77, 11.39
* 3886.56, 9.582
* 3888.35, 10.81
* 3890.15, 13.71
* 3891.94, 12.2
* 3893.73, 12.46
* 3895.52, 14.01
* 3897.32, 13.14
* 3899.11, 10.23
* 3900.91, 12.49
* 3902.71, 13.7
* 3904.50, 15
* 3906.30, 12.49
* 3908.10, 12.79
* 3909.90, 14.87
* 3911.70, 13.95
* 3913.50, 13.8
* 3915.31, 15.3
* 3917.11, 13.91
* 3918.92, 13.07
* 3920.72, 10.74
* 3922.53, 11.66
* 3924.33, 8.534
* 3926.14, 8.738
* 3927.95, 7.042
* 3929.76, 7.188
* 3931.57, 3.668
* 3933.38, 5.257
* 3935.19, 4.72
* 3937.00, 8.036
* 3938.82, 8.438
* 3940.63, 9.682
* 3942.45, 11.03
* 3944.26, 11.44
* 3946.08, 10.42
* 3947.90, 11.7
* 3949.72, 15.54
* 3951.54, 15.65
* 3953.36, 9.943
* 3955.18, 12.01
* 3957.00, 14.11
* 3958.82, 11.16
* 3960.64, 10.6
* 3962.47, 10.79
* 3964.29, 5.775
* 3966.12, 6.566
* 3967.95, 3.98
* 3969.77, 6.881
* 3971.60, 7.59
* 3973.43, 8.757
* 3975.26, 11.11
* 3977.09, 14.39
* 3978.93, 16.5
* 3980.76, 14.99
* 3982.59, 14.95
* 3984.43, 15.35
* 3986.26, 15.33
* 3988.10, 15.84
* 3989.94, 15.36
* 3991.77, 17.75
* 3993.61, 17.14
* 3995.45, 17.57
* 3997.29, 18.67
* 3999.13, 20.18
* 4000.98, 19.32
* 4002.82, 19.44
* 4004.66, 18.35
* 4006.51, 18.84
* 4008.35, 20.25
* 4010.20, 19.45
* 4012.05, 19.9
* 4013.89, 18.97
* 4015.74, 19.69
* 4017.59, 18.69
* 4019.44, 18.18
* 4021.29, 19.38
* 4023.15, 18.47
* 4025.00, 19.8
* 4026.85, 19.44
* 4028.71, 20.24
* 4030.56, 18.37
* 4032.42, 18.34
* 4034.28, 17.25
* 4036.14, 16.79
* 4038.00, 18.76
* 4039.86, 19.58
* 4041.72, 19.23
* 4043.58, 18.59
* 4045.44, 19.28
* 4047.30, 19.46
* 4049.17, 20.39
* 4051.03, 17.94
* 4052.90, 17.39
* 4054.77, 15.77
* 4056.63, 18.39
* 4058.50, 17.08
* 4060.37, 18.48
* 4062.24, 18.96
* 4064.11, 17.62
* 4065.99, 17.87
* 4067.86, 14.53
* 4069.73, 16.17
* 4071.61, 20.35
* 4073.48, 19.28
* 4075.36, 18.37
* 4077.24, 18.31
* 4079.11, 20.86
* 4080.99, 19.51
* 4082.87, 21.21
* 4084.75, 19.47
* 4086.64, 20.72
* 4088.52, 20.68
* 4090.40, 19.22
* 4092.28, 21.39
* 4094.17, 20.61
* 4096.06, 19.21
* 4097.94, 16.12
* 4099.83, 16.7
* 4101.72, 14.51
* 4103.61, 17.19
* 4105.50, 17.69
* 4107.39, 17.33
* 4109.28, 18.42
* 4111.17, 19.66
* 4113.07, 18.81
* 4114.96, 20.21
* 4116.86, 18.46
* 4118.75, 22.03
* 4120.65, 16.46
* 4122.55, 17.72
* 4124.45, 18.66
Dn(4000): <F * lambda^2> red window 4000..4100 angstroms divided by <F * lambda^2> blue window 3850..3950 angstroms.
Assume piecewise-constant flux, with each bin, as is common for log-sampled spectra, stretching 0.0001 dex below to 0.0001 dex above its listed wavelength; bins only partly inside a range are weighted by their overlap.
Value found 1.9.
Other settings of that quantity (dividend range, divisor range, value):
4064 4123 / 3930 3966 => 2.03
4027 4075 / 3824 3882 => 2.24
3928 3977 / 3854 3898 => 0.92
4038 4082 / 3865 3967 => 1.83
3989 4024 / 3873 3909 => 1.74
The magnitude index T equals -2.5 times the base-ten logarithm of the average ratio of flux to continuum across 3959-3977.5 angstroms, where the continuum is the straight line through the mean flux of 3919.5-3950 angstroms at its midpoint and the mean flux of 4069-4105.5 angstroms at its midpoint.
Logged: 0.284 mag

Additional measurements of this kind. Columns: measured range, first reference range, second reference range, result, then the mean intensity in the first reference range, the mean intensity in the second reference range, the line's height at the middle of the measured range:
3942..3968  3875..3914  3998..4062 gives 0.34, 11.9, 18.8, 15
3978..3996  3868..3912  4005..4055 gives 0.04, 11.5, 18.9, 16.6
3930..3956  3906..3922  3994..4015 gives 0.49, 13.4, 19.1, 15.3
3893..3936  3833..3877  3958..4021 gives 0.05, 9.4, 15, 11.9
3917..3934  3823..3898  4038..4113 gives 0.36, 9.6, 18.6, 12.3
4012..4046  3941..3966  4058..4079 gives -0.20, 11.4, 18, 15.7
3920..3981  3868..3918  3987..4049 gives 0.46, 11.8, 18.7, 15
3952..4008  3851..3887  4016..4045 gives 0.18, 10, 18.8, 16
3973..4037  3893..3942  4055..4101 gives -0.16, 10.9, 18.7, 15.2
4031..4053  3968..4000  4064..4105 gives -0.11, 14.3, 18.6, 16.8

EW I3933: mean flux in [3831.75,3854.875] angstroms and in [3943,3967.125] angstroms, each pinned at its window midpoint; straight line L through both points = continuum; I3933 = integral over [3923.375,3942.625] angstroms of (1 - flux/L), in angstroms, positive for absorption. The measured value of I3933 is 6.0 angstroms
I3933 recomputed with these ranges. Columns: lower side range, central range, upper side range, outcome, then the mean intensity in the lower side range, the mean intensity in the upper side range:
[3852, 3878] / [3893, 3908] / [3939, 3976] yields -4.2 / 10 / 10.2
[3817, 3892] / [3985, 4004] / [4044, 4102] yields -3.0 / 9.1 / 18.6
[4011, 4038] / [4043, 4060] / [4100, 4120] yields 0.4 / 18.8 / 18.3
